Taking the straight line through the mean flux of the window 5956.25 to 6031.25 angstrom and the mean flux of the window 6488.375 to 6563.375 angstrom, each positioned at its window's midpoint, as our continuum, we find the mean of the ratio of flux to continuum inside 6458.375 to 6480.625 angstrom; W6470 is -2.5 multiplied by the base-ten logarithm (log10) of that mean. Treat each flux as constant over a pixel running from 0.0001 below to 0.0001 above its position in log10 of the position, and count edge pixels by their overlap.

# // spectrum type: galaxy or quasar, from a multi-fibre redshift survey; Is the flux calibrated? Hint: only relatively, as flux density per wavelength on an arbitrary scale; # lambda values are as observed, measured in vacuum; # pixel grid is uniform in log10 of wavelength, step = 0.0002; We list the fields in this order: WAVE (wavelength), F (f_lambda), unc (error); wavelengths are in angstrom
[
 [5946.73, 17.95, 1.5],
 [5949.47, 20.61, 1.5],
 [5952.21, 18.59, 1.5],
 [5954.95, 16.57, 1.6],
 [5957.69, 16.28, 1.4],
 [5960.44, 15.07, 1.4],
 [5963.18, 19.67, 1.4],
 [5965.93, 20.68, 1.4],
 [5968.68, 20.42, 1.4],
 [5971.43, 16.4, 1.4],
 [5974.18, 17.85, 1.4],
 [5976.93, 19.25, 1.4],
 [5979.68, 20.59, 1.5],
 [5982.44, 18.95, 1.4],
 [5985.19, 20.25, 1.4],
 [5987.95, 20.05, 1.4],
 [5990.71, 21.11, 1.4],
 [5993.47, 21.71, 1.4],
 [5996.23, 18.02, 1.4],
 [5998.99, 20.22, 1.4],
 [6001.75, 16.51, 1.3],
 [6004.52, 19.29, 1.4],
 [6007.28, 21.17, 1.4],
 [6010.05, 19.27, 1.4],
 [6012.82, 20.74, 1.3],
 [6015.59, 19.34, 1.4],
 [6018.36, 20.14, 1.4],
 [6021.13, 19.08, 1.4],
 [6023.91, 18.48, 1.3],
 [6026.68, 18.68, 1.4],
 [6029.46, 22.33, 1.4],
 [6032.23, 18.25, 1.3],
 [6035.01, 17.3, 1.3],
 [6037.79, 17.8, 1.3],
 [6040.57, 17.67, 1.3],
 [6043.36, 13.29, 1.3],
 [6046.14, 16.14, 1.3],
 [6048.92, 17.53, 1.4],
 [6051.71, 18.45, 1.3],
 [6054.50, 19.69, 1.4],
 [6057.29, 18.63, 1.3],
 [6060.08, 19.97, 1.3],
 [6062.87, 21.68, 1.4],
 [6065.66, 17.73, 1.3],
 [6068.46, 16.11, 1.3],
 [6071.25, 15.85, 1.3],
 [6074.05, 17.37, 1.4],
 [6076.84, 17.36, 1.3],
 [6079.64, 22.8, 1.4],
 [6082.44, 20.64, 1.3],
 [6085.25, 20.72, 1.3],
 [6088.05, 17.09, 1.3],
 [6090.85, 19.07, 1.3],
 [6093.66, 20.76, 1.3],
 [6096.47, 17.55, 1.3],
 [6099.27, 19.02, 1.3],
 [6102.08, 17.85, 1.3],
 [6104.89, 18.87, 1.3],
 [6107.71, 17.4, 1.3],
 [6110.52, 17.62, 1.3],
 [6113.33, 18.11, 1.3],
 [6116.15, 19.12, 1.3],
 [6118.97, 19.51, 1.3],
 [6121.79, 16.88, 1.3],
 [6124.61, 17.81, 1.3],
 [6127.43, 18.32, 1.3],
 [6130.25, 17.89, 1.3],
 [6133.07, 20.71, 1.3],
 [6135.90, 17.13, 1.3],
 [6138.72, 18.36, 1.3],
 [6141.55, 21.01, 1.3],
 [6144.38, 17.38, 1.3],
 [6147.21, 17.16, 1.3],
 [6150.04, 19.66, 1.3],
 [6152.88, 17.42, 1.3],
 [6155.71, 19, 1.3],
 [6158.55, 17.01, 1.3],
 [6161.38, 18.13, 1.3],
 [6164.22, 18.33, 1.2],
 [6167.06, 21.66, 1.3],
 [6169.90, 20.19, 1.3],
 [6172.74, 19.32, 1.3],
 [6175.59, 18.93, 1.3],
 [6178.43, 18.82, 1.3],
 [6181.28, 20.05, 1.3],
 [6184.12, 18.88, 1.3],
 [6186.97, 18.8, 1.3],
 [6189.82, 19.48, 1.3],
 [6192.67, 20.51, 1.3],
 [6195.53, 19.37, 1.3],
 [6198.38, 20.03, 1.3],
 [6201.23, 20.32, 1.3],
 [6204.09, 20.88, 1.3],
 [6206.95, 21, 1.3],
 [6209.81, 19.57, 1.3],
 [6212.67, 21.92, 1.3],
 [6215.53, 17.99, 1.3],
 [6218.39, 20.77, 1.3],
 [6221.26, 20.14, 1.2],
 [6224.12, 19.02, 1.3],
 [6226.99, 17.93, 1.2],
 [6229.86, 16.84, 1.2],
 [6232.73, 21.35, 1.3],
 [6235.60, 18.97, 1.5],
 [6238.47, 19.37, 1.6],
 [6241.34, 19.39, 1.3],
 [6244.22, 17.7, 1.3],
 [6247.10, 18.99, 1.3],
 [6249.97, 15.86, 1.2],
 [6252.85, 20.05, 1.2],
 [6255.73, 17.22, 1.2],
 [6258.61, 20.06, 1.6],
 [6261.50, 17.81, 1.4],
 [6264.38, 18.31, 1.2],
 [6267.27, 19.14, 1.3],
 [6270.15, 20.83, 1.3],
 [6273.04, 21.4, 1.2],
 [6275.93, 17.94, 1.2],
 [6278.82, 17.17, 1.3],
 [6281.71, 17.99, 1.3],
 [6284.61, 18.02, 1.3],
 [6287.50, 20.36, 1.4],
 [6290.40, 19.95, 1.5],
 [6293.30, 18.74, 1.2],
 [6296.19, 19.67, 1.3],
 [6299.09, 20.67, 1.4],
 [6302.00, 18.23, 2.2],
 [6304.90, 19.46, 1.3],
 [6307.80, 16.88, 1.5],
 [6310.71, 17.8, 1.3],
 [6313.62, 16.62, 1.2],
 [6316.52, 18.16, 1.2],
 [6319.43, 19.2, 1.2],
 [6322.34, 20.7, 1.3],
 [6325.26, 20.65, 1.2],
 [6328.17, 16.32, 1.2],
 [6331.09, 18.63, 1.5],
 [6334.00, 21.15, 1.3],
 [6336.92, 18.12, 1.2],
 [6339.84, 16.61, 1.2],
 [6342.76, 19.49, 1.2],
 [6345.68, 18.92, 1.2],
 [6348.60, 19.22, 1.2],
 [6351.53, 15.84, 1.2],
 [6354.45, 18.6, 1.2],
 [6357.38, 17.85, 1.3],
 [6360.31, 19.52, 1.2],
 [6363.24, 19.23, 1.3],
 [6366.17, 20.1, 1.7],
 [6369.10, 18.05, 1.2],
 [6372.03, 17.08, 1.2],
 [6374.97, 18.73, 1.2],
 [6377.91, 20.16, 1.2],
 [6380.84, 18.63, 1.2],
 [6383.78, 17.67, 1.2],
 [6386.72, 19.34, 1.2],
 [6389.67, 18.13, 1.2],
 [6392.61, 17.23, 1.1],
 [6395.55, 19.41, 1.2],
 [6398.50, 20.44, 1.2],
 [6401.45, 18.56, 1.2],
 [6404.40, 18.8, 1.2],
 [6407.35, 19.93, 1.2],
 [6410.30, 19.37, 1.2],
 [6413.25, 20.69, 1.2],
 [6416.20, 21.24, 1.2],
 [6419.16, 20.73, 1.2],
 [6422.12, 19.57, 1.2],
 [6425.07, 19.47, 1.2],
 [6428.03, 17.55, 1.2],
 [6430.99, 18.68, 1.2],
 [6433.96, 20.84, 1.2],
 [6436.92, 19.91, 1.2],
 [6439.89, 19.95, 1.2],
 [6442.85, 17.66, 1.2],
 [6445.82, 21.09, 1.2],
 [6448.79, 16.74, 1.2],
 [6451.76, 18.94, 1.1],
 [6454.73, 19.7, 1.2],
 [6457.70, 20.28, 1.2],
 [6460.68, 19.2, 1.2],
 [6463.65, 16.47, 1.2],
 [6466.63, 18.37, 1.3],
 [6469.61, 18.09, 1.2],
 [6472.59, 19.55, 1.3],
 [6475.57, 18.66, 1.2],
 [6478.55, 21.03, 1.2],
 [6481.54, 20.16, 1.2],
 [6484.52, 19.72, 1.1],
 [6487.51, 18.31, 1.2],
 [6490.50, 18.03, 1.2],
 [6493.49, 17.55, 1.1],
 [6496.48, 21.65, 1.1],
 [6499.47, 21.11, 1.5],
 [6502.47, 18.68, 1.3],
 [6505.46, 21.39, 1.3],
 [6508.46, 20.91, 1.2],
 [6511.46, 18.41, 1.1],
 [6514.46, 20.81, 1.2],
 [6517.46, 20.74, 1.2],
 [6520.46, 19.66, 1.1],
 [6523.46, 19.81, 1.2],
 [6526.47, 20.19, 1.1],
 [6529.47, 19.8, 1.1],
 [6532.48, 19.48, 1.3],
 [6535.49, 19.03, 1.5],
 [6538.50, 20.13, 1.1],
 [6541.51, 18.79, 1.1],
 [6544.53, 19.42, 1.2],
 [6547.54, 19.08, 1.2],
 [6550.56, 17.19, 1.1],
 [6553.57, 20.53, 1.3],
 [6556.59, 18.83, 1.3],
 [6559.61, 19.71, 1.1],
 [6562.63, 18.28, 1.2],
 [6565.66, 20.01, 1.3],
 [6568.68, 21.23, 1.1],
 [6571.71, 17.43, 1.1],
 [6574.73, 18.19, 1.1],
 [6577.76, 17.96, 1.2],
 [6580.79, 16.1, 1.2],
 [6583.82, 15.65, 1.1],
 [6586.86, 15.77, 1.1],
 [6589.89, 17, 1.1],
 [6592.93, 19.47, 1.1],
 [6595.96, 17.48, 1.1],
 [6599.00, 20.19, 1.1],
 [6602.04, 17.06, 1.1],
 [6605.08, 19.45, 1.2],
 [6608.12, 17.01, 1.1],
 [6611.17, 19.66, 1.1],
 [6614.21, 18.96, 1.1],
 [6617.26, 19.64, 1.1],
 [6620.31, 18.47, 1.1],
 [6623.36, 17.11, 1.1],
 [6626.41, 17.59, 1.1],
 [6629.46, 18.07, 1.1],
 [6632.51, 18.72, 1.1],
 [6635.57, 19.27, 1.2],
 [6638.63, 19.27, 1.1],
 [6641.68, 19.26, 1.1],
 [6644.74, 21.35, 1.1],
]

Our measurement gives 0.04 mag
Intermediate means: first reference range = 19.3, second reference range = 19.6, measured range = 18.9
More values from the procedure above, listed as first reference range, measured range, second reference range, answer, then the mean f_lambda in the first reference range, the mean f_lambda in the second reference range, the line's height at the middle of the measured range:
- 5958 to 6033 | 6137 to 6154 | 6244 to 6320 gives 0.03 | 19.4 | 18.7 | 19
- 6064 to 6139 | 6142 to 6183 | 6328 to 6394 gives -0.02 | 18.4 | 18.5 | 18.5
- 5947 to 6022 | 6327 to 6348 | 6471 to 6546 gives 0.06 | 19.2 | 19.7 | 19.5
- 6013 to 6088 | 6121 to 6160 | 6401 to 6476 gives 0.03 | 18.6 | 19.2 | 18.7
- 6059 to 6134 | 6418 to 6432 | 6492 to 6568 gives 0.01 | 18.6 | 19.7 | 19.4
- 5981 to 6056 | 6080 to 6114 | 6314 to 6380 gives 0.00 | 18.9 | 18.7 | 18.9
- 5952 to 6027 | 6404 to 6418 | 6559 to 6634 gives -0.09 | 19.1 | 18.2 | 18.5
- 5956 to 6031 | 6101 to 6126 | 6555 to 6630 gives 0.06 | 19.3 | 18.3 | 19.1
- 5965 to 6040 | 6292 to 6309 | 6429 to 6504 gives 0.02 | 19.4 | 19.2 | 19.3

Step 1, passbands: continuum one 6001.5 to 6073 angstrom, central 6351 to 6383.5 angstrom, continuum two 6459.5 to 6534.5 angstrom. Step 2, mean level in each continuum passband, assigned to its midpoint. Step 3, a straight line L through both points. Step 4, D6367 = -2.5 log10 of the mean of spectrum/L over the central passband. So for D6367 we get 0.038 mag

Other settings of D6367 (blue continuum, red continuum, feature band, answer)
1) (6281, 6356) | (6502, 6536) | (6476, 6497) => 0.02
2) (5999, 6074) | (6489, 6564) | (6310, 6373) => 0.04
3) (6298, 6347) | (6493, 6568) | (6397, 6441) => -0.03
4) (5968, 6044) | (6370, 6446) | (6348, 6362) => 0.06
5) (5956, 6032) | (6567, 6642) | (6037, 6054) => 0.14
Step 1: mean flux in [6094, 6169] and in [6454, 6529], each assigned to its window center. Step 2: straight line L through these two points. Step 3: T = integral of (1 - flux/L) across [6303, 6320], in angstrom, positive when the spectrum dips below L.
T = 0.9 angstrom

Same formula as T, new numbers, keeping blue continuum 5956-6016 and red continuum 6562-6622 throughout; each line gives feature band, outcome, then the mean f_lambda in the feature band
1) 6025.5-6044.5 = 1.2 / 17.9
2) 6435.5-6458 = -0.9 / 19.2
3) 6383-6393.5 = 0.2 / 18.2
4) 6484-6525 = -3.1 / 19.8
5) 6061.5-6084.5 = 0.4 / 18.7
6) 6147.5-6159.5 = 0.5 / 18.2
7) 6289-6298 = -0.4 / 19.5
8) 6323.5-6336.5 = -0.3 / 19.1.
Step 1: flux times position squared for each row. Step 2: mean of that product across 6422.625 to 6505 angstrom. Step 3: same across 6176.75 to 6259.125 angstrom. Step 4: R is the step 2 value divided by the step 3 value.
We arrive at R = 1.1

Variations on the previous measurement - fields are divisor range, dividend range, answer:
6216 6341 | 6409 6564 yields 1.10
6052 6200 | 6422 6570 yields 1.16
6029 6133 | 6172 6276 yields 1.10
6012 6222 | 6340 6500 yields 1.11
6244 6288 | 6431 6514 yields 1.11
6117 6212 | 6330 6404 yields 1.04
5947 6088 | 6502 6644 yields 1.20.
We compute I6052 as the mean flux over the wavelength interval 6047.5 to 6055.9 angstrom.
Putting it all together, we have 18.5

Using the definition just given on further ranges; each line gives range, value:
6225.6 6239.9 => 18.9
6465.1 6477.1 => 18.7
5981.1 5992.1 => 20.1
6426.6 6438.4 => 19.2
